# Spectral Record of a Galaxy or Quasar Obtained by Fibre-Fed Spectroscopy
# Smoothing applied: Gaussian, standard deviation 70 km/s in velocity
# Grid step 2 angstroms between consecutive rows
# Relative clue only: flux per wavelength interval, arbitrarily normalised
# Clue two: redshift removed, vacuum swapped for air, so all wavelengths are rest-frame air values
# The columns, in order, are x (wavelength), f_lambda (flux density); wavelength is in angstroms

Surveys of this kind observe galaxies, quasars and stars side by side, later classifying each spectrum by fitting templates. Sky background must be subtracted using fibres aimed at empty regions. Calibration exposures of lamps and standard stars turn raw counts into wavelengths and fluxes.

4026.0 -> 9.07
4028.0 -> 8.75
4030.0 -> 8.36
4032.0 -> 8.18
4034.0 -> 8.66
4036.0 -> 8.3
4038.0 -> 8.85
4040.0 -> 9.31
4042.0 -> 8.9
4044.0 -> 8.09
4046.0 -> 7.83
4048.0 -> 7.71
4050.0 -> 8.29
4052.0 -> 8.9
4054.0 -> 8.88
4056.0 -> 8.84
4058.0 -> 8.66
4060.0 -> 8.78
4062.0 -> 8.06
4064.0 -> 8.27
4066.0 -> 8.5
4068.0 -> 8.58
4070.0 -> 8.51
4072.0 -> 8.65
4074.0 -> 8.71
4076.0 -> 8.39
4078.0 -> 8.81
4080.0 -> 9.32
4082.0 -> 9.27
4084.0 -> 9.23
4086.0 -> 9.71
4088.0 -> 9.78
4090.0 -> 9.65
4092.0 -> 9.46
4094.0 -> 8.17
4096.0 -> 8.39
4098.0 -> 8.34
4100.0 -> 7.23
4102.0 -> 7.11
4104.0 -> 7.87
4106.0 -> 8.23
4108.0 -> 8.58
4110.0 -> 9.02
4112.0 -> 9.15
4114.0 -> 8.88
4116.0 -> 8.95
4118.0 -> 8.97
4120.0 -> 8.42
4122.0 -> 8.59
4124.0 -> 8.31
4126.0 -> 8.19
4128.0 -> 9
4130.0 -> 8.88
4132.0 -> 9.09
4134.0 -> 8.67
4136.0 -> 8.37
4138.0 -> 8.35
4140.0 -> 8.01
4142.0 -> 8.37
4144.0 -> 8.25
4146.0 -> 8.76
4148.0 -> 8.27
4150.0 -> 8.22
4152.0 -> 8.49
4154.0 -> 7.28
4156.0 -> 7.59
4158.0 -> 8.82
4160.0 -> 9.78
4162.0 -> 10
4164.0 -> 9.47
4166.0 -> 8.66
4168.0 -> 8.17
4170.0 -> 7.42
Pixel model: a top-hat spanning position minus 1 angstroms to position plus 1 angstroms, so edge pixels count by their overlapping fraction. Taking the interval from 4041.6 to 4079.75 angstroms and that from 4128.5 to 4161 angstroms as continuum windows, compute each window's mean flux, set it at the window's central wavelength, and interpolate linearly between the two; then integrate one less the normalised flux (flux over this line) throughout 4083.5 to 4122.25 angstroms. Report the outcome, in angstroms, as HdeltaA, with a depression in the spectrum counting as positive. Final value -0.9 angstroms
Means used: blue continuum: 8.5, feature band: 8.68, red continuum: 8.46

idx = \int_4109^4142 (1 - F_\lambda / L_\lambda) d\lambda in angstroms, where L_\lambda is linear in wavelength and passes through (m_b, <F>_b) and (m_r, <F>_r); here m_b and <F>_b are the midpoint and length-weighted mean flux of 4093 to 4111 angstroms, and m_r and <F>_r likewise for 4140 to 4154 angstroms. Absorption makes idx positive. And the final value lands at -1.9 angstroms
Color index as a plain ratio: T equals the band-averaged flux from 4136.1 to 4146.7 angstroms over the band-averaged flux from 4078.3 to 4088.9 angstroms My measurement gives 0.9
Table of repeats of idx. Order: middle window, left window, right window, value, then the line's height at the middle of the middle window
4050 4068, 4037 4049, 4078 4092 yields 0.5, 8.83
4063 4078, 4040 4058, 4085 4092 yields 1.0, 9.14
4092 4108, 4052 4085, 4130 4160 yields 1.0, 8.59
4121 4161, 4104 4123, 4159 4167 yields 2.9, 9.14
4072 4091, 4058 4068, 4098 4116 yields -1.8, 8.39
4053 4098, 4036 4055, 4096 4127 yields -2.0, 8.46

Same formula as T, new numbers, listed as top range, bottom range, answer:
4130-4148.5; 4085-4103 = 0.98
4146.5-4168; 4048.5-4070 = 1.01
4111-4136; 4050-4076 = 1.02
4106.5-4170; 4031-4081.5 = 1.00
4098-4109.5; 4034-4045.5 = 0.91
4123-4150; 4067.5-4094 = 0.94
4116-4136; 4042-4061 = 1.03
